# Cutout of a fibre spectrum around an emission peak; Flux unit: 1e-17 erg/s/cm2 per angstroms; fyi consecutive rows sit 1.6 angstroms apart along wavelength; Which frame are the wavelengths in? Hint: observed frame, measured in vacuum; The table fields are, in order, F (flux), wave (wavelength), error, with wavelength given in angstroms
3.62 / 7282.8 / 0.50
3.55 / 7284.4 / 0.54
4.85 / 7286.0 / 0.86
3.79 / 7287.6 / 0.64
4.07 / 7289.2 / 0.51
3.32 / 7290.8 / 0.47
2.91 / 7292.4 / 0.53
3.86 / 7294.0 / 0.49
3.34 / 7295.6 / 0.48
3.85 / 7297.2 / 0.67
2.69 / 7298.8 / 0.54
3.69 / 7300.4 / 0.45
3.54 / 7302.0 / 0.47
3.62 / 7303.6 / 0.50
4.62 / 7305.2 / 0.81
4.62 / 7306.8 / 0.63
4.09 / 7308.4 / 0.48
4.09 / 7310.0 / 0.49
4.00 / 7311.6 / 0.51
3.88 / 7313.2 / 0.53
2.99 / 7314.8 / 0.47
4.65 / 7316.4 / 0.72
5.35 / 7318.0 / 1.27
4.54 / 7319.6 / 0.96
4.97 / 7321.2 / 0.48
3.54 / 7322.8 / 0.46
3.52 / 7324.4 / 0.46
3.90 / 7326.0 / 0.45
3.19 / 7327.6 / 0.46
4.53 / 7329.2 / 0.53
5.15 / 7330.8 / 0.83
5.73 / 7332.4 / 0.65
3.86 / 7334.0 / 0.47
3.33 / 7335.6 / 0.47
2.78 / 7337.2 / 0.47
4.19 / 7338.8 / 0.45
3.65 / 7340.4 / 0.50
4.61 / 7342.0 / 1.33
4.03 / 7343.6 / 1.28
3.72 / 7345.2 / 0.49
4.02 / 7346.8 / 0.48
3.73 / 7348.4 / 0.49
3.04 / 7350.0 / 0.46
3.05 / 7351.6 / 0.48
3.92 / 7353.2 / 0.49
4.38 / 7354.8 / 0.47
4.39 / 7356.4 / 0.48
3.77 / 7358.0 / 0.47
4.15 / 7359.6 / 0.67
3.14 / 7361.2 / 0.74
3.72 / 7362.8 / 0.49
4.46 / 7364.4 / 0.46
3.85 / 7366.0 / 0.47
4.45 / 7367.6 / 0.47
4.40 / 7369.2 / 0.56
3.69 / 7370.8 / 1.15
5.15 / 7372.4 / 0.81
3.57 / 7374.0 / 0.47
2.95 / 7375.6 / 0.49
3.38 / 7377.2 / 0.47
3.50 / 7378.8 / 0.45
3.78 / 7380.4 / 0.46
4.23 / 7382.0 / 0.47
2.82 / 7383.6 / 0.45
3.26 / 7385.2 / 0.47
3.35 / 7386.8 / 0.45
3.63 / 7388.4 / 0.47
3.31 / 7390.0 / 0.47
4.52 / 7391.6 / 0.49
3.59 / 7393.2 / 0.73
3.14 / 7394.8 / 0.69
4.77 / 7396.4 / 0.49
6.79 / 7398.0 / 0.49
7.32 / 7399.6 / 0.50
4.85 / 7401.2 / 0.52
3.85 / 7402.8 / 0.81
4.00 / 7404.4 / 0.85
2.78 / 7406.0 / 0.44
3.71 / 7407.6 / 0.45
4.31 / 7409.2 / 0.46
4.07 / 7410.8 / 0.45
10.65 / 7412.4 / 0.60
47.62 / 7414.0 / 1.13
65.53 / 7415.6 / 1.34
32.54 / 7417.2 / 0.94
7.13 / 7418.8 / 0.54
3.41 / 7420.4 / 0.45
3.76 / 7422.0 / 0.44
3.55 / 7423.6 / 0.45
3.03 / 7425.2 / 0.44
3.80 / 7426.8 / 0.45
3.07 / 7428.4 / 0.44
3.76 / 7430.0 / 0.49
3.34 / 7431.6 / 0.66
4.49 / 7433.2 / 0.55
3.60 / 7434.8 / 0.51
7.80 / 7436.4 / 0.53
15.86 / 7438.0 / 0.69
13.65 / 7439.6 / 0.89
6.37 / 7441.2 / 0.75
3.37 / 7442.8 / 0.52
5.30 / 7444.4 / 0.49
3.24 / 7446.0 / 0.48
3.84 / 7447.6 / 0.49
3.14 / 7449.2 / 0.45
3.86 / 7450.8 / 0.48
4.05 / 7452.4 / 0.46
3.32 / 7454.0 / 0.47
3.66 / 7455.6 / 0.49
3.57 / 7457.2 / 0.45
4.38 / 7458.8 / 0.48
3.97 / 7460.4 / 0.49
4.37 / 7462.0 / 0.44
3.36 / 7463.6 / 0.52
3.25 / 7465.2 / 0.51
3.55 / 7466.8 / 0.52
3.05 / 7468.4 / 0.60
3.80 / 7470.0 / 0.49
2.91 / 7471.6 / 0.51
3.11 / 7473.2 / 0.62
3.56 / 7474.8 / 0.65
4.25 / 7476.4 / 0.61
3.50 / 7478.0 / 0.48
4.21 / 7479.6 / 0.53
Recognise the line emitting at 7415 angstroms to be H-alpha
